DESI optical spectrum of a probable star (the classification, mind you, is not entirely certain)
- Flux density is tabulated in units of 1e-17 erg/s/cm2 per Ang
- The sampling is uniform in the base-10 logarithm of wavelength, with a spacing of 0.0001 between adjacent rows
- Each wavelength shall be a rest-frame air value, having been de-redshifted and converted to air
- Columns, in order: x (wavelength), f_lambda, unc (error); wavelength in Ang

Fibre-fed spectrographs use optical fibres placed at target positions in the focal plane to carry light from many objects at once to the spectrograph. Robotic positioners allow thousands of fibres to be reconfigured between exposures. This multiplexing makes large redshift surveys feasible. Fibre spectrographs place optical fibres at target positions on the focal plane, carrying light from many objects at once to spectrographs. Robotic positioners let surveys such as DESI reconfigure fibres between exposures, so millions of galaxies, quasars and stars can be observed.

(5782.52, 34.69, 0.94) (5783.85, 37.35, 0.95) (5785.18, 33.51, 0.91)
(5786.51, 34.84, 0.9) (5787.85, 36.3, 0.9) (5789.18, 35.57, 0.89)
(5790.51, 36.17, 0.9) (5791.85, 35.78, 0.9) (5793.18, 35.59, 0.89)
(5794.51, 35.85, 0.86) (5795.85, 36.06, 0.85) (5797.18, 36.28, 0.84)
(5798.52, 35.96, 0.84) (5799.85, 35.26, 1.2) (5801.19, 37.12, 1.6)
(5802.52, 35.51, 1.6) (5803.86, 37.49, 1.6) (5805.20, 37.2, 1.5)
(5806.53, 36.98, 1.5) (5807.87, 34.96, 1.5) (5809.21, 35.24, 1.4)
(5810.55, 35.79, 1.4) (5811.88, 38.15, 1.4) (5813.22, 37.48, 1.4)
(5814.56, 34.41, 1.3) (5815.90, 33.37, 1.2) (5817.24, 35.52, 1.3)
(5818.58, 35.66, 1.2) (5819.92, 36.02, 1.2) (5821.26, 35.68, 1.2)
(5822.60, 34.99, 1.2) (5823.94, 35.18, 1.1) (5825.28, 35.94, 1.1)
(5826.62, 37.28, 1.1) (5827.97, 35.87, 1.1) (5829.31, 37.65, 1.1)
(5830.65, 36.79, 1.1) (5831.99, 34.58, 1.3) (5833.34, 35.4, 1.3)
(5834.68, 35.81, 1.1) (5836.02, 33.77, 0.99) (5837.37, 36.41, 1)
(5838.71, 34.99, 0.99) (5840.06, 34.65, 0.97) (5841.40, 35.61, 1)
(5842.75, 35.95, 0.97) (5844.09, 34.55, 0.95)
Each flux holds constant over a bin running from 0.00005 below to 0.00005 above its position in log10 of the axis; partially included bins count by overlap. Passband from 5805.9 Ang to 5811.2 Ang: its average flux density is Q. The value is 35.7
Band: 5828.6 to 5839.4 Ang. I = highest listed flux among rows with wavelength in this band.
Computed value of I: 37.65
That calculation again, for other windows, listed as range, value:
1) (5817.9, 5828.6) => 37.28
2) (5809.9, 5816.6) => 38.15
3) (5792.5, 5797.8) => 36.28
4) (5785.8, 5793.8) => 36.3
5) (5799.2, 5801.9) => 37.12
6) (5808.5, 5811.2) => 35.79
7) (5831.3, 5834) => 35.4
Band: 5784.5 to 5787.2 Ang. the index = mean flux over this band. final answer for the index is 34.2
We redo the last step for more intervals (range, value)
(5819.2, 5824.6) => 35.5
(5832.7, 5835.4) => 35.7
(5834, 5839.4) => 35.2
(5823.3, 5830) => 36.4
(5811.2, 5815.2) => 36.7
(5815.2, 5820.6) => 35.1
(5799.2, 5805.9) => 36.5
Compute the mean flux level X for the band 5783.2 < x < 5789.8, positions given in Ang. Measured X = 35.5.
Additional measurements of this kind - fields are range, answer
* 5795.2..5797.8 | 36.2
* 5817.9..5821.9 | 35.8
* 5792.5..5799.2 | 36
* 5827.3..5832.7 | 36.2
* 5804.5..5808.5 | 36.4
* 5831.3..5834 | 34.9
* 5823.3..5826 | 35.6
